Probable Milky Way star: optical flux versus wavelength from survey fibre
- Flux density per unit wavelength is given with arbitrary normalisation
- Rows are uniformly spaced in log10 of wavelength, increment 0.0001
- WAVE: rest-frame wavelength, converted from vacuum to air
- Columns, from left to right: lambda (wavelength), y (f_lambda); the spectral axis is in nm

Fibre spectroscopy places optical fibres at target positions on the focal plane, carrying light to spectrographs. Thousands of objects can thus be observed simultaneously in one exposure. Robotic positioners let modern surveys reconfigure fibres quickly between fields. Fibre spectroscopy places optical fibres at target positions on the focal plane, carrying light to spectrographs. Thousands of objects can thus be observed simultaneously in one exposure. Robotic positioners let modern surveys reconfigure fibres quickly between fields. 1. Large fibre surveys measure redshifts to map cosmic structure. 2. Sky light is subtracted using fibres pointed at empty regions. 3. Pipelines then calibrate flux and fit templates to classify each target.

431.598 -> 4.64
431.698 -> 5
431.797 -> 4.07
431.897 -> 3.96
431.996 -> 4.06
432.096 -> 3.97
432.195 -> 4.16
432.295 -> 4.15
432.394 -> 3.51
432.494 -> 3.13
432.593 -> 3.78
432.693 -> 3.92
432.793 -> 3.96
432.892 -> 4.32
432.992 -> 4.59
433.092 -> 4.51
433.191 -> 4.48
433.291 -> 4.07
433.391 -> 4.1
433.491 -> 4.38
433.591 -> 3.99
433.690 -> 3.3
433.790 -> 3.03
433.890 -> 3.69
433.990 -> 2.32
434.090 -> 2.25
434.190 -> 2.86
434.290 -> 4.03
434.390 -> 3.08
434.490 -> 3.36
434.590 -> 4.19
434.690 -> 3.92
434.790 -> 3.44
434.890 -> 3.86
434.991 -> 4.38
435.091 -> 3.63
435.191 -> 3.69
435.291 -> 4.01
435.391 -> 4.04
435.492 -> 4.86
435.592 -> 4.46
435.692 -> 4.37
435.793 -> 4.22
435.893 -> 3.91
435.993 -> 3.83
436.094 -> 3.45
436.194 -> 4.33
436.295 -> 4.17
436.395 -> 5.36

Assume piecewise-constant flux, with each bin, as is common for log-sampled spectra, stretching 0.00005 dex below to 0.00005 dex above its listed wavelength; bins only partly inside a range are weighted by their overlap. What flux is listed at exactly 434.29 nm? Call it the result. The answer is 4.03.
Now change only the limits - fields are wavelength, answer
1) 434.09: 2.25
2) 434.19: 2.86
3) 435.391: 4.04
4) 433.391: 4.1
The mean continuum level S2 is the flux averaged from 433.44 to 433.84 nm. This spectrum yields 3.68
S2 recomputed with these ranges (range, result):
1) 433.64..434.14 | 2.92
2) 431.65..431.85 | 4.52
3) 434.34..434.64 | 3.55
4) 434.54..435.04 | 3.95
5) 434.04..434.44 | 3.05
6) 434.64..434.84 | 3.68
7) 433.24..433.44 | 4.08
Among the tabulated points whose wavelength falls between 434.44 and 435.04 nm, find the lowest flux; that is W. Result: 3.36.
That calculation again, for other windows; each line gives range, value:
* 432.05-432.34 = 3.97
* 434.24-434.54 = 3.08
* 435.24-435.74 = 4.01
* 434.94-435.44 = 3.63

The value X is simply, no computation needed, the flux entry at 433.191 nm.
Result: 4.48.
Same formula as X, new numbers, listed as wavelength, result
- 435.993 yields 3.83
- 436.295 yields 4.17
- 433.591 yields 3.99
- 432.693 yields 3.92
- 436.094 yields 3.45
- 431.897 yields 3.96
